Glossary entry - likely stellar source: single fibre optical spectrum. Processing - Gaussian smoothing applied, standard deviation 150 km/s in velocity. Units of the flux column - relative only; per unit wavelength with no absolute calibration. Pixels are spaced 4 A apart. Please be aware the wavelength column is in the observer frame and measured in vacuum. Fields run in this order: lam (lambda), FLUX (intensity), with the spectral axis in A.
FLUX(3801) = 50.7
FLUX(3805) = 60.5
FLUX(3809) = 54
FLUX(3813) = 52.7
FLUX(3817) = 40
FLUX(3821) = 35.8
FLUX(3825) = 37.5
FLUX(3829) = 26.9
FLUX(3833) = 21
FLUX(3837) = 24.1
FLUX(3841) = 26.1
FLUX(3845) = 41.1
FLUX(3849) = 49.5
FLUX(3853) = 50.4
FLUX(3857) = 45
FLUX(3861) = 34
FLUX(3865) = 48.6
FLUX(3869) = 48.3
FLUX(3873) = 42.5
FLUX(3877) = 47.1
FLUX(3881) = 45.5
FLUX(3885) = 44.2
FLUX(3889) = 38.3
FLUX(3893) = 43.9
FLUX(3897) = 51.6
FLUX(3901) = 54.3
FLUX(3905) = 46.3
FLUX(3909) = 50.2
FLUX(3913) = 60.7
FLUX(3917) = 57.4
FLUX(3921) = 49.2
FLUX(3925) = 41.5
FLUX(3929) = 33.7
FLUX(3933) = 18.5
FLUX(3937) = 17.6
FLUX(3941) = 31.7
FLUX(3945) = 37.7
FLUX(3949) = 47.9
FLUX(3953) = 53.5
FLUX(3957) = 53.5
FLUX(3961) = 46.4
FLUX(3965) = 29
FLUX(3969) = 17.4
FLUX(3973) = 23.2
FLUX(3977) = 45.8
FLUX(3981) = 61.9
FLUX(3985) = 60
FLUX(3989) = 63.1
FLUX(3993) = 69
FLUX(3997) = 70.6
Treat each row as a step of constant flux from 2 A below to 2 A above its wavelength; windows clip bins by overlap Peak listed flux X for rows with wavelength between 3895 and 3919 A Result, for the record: 60.7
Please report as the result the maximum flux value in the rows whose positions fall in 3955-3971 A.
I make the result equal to 53.5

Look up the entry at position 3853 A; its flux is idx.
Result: 50.4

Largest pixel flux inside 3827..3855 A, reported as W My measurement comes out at 50.4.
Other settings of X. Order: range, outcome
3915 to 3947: 57.4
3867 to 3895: 48.3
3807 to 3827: 54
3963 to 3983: 61.9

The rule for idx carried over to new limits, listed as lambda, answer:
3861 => 34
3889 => 38.3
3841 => 26.1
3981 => 61.9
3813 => 52.7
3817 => 40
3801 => 50.7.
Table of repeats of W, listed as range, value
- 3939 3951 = 47.9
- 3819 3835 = 37.5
